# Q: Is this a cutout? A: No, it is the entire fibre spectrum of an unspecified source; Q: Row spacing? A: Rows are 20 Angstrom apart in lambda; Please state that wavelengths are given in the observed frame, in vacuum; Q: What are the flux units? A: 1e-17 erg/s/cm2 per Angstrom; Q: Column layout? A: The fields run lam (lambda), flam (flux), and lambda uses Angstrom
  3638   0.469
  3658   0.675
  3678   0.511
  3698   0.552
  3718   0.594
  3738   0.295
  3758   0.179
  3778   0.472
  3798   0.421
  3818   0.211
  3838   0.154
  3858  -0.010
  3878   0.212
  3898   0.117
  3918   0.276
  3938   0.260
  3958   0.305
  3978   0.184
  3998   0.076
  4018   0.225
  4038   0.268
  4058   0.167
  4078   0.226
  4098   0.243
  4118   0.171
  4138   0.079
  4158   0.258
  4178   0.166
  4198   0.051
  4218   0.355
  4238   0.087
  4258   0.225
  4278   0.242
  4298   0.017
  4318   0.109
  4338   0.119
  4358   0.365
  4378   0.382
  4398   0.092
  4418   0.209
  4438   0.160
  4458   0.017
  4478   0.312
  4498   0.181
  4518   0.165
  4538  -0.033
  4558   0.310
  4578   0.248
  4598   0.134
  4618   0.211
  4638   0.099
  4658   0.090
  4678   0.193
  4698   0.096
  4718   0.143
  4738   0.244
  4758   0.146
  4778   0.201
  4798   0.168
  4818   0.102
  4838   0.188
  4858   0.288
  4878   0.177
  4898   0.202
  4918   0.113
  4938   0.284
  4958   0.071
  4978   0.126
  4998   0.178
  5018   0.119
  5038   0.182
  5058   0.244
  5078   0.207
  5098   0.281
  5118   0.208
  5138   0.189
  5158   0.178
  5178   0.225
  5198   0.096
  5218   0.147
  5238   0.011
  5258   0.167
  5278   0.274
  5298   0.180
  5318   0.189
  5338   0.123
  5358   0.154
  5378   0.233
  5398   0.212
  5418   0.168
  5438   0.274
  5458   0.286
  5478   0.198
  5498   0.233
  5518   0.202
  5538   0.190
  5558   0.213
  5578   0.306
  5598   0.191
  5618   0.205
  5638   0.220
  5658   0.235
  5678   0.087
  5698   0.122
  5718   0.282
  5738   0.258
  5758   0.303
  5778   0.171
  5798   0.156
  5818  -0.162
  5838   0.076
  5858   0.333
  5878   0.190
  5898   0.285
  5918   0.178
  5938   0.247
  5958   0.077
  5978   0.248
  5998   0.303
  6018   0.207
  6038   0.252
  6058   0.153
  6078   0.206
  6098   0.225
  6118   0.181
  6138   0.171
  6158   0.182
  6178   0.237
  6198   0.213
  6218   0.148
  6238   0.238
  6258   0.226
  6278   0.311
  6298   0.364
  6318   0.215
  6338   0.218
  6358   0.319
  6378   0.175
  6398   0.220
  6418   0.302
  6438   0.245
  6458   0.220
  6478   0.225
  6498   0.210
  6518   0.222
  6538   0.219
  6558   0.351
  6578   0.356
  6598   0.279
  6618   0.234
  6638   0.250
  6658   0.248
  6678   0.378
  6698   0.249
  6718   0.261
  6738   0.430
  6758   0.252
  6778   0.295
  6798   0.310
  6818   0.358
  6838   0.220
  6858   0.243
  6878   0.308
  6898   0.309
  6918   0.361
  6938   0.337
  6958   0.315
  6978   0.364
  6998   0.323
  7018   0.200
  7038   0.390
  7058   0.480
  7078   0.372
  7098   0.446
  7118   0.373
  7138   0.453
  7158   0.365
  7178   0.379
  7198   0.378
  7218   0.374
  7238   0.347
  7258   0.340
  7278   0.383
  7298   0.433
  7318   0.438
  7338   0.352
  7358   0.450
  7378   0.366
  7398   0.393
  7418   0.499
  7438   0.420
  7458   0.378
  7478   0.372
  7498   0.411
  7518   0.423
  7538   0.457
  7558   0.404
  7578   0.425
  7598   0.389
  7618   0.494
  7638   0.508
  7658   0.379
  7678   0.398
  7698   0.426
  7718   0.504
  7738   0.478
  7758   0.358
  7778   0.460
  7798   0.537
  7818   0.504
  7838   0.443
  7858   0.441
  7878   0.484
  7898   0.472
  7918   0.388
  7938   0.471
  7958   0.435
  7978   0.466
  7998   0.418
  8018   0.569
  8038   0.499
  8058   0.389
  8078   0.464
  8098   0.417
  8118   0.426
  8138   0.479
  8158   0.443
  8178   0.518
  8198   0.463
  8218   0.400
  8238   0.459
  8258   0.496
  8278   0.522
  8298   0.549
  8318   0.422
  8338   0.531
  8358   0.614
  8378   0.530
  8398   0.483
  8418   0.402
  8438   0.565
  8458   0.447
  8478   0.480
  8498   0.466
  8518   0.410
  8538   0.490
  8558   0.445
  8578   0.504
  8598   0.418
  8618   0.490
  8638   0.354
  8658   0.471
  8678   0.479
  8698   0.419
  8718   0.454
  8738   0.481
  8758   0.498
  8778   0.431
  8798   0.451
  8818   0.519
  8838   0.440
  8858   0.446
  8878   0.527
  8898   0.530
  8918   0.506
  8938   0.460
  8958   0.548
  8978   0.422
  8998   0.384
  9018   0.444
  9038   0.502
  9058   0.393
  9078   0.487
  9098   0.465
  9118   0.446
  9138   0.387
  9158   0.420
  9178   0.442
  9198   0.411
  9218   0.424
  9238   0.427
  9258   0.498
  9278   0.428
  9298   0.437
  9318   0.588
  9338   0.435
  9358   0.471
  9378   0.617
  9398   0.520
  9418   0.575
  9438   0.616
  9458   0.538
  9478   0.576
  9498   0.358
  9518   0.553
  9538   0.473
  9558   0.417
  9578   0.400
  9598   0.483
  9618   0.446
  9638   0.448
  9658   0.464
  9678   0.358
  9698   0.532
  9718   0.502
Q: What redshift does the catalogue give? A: 0.766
